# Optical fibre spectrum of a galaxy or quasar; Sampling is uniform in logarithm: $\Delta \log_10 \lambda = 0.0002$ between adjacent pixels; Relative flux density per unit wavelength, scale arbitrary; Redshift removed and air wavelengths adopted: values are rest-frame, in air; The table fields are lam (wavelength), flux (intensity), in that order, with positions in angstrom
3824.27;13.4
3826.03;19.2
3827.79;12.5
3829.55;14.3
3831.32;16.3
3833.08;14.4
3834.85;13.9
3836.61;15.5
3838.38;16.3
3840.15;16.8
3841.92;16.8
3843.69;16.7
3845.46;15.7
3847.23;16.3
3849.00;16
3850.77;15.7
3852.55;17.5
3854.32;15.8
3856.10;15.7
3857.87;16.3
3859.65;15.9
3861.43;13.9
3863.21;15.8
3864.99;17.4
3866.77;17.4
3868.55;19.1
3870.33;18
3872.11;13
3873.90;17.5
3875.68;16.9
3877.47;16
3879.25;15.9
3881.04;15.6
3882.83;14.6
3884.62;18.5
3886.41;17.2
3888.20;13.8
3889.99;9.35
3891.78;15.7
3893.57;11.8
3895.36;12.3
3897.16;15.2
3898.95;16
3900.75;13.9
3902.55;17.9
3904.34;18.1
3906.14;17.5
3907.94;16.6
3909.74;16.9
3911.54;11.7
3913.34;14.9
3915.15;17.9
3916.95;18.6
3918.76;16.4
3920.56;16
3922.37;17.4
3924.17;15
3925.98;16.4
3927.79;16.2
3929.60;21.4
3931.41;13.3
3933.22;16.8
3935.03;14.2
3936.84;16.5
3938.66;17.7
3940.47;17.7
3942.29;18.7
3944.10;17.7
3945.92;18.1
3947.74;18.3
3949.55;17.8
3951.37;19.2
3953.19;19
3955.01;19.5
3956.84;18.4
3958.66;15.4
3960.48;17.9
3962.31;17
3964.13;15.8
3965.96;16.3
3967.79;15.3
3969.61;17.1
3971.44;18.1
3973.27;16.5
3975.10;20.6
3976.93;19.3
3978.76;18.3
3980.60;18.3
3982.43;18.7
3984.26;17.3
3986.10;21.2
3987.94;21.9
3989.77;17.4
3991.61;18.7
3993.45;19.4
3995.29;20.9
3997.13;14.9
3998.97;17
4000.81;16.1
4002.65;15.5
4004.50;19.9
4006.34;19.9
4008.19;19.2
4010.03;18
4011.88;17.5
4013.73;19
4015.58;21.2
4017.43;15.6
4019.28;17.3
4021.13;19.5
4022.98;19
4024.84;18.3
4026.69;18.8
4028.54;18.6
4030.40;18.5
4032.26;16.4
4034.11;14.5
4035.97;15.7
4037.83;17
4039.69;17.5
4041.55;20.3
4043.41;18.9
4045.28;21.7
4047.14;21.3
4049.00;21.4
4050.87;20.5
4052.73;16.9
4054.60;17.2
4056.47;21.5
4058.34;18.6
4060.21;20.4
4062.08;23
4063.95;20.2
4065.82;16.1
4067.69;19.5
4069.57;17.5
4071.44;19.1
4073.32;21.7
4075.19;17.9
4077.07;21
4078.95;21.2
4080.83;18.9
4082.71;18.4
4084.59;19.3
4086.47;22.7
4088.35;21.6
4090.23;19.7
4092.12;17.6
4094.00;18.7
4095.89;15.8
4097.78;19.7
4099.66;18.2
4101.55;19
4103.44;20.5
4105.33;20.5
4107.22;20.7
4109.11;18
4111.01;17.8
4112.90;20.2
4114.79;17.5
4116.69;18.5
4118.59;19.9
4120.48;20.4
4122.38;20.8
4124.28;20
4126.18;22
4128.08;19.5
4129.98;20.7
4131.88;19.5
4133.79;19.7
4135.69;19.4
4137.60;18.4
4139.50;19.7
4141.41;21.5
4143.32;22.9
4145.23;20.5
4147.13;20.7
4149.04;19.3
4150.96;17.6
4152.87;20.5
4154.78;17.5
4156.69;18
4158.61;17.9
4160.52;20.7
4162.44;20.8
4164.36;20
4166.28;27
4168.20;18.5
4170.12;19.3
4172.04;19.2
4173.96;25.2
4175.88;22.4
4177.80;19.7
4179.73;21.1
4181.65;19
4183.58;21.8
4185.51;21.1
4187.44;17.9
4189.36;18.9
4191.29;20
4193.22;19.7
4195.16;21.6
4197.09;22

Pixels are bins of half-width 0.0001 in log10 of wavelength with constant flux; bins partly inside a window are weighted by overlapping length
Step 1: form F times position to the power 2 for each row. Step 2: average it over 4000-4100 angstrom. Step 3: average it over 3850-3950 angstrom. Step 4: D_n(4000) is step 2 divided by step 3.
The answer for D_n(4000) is 1.26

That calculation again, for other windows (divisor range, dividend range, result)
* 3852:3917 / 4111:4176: 1.45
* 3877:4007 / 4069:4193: 1.28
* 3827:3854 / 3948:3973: 1.18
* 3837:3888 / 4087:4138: 1.35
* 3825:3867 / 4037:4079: 1.37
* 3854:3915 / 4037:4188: 1.42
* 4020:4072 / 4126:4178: 1.13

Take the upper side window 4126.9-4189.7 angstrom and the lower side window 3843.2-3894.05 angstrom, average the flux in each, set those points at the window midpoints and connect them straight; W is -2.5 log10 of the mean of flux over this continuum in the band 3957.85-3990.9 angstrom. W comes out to -0.03 mag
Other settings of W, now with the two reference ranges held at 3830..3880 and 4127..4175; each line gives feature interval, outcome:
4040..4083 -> -0.04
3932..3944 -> 0.02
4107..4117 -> 0.06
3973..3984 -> -0.05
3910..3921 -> 0.07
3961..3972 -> 0.07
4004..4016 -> -0.05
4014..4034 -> 0.01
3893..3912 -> 0.09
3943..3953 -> -0.05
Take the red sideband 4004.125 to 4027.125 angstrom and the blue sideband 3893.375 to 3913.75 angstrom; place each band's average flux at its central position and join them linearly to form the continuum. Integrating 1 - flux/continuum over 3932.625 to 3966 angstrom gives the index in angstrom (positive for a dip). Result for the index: -1.6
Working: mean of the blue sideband 15.4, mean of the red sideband 18.7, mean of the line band 17.5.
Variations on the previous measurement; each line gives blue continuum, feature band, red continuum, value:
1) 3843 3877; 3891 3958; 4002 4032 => 2.2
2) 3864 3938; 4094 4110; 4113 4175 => 0.3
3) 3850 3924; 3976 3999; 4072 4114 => -1.5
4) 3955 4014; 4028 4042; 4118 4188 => 1.2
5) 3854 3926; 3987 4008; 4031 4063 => -0.4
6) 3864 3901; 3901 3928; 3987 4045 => -0.5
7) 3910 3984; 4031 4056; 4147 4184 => 0.2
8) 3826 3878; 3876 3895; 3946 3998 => 2.0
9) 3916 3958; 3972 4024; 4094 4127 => -1.2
